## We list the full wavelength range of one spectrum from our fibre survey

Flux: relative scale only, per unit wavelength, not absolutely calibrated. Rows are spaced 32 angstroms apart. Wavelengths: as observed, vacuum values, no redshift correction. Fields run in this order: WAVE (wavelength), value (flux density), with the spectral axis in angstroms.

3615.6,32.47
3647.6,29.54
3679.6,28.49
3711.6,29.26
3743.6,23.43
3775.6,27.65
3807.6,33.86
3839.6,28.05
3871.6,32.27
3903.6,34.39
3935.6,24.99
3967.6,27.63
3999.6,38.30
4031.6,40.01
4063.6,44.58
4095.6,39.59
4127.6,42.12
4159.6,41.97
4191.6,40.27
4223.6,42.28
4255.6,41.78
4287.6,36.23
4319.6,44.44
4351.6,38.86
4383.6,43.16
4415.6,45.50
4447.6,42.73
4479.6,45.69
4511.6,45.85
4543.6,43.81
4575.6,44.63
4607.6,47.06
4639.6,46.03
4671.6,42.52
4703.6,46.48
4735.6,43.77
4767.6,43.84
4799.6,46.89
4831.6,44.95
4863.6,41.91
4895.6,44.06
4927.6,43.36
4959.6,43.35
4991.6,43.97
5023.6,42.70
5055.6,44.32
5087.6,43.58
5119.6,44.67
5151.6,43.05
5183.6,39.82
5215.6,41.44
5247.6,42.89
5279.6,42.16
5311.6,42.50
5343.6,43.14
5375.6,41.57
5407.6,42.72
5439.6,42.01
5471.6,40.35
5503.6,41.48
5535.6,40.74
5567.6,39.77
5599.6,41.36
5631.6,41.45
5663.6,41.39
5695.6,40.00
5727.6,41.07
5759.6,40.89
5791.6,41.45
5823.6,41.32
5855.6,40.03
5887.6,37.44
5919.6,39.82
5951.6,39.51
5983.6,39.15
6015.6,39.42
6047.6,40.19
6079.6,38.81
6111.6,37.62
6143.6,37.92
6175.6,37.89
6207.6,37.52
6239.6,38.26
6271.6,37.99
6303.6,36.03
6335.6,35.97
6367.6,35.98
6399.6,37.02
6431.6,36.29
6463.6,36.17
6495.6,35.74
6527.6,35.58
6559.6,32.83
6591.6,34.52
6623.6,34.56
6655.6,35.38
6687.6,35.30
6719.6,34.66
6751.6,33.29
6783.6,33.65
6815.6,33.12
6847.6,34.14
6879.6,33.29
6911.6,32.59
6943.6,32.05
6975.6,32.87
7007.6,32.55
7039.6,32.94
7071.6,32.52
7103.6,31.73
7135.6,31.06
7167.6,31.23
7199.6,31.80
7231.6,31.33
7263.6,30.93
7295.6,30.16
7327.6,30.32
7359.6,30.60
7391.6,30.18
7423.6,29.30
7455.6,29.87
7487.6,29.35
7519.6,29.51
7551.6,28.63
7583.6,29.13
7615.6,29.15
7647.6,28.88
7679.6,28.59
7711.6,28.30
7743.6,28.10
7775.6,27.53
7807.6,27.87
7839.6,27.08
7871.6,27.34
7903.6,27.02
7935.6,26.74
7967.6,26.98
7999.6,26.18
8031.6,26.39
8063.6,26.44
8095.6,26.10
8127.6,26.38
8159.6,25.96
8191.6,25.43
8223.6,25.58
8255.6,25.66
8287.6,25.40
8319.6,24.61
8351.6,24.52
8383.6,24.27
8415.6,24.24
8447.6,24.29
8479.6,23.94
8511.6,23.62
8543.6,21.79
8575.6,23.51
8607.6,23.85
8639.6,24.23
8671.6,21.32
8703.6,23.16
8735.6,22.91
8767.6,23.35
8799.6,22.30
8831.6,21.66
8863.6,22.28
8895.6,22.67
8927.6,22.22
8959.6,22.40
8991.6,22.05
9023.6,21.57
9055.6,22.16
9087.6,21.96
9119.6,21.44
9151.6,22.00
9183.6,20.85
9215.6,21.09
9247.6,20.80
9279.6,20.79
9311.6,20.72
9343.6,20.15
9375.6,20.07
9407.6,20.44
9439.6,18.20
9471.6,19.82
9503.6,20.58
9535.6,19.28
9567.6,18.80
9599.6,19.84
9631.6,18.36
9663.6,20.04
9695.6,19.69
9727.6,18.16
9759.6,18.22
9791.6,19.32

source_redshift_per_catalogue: 0.000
